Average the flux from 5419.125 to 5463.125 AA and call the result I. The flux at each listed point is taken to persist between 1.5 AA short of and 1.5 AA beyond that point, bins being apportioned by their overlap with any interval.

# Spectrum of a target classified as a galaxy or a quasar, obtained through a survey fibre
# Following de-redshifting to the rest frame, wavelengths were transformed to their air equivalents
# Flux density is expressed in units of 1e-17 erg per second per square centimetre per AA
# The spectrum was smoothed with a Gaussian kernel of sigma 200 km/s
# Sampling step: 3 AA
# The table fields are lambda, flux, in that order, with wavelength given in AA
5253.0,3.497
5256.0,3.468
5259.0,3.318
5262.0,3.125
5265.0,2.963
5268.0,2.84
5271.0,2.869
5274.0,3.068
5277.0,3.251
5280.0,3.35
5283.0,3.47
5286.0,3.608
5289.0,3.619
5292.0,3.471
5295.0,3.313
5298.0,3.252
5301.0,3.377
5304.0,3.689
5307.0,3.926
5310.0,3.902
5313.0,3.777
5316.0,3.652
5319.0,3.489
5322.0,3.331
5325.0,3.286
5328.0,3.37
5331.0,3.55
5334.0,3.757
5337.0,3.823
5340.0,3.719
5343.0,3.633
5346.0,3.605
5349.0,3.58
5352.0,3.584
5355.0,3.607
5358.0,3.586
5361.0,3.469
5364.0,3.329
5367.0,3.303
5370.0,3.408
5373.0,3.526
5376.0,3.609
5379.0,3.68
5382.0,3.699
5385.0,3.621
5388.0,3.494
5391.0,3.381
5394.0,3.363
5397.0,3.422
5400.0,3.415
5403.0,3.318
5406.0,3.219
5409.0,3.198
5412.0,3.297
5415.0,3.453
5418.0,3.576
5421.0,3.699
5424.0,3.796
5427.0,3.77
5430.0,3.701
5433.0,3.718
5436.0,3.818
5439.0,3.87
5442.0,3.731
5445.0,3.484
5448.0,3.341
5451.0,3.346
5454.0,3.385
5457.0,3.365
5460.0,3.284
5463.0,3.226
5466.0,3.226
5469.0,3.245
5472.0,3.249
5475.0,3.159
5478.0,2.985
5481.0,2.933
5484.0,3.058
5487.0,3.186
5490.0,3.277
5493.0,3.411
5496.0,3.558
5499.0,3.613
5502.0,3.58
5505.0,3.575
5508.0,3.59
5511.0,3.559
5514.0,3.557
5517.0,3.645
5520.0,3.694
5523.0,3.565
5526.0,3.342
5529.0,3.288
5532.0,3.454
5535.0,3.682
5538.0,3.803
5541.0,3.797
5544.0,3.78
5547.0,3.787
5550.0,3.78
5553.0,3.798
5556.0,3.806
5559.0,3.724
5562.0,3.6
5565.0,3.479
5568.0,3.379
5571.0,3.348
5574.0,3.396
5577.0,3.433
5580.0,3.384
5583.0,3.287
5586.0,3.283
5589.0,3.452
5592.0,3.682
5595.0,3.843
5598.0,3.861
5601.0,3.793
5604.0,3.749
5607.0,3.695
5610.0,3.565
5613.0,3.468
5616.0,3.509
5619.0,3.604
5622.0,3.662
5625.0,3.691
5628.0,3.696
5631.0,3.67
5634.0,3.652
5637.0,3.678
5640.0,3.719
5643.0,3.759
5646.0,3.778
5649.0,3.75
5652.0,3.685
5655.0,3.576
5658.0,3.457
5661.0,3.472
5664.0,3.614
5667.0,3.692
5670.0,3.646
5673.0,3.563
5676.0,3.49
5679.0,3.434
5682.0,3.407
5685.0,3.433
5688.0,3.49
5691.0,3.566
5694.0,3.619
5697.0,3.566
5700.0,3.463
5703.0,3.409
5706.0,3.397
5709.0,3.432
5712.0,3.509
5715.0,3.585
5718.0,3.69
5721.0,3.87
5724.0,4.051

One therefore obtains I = 3.58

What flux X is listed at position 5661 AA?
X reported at 3.472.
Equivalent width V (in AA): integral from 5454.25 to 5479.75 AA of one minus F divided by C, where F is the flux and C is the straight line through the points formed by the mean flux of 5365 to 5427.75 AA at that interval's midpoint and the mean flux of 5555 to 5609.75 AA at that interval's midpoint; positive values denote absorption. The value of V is 2.1 AA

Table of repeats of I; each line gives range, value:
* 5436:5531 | 3.4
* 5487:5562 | 3.6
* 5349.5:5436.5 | 3.52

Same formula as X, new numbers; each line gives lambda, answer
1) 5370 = 3.408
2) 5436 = 3.818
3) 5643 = 3.759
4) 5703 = 3.409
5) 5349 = 3.58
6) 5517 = 3.645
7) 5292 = 3.471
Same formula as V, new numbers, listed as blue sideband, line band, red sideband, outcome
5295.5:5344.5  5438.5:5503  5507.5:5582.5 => 4.6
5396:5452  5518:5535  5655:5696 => 0.2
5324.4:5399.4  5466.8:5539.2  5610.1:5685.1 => 3.2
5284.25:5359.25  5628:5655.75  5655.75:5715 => -1.4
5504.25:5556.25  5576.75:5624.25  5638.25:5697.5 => 0.3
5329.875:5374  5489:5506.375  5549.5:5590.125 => 0.1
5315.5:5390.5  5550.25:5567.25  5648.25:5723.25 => -0.6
